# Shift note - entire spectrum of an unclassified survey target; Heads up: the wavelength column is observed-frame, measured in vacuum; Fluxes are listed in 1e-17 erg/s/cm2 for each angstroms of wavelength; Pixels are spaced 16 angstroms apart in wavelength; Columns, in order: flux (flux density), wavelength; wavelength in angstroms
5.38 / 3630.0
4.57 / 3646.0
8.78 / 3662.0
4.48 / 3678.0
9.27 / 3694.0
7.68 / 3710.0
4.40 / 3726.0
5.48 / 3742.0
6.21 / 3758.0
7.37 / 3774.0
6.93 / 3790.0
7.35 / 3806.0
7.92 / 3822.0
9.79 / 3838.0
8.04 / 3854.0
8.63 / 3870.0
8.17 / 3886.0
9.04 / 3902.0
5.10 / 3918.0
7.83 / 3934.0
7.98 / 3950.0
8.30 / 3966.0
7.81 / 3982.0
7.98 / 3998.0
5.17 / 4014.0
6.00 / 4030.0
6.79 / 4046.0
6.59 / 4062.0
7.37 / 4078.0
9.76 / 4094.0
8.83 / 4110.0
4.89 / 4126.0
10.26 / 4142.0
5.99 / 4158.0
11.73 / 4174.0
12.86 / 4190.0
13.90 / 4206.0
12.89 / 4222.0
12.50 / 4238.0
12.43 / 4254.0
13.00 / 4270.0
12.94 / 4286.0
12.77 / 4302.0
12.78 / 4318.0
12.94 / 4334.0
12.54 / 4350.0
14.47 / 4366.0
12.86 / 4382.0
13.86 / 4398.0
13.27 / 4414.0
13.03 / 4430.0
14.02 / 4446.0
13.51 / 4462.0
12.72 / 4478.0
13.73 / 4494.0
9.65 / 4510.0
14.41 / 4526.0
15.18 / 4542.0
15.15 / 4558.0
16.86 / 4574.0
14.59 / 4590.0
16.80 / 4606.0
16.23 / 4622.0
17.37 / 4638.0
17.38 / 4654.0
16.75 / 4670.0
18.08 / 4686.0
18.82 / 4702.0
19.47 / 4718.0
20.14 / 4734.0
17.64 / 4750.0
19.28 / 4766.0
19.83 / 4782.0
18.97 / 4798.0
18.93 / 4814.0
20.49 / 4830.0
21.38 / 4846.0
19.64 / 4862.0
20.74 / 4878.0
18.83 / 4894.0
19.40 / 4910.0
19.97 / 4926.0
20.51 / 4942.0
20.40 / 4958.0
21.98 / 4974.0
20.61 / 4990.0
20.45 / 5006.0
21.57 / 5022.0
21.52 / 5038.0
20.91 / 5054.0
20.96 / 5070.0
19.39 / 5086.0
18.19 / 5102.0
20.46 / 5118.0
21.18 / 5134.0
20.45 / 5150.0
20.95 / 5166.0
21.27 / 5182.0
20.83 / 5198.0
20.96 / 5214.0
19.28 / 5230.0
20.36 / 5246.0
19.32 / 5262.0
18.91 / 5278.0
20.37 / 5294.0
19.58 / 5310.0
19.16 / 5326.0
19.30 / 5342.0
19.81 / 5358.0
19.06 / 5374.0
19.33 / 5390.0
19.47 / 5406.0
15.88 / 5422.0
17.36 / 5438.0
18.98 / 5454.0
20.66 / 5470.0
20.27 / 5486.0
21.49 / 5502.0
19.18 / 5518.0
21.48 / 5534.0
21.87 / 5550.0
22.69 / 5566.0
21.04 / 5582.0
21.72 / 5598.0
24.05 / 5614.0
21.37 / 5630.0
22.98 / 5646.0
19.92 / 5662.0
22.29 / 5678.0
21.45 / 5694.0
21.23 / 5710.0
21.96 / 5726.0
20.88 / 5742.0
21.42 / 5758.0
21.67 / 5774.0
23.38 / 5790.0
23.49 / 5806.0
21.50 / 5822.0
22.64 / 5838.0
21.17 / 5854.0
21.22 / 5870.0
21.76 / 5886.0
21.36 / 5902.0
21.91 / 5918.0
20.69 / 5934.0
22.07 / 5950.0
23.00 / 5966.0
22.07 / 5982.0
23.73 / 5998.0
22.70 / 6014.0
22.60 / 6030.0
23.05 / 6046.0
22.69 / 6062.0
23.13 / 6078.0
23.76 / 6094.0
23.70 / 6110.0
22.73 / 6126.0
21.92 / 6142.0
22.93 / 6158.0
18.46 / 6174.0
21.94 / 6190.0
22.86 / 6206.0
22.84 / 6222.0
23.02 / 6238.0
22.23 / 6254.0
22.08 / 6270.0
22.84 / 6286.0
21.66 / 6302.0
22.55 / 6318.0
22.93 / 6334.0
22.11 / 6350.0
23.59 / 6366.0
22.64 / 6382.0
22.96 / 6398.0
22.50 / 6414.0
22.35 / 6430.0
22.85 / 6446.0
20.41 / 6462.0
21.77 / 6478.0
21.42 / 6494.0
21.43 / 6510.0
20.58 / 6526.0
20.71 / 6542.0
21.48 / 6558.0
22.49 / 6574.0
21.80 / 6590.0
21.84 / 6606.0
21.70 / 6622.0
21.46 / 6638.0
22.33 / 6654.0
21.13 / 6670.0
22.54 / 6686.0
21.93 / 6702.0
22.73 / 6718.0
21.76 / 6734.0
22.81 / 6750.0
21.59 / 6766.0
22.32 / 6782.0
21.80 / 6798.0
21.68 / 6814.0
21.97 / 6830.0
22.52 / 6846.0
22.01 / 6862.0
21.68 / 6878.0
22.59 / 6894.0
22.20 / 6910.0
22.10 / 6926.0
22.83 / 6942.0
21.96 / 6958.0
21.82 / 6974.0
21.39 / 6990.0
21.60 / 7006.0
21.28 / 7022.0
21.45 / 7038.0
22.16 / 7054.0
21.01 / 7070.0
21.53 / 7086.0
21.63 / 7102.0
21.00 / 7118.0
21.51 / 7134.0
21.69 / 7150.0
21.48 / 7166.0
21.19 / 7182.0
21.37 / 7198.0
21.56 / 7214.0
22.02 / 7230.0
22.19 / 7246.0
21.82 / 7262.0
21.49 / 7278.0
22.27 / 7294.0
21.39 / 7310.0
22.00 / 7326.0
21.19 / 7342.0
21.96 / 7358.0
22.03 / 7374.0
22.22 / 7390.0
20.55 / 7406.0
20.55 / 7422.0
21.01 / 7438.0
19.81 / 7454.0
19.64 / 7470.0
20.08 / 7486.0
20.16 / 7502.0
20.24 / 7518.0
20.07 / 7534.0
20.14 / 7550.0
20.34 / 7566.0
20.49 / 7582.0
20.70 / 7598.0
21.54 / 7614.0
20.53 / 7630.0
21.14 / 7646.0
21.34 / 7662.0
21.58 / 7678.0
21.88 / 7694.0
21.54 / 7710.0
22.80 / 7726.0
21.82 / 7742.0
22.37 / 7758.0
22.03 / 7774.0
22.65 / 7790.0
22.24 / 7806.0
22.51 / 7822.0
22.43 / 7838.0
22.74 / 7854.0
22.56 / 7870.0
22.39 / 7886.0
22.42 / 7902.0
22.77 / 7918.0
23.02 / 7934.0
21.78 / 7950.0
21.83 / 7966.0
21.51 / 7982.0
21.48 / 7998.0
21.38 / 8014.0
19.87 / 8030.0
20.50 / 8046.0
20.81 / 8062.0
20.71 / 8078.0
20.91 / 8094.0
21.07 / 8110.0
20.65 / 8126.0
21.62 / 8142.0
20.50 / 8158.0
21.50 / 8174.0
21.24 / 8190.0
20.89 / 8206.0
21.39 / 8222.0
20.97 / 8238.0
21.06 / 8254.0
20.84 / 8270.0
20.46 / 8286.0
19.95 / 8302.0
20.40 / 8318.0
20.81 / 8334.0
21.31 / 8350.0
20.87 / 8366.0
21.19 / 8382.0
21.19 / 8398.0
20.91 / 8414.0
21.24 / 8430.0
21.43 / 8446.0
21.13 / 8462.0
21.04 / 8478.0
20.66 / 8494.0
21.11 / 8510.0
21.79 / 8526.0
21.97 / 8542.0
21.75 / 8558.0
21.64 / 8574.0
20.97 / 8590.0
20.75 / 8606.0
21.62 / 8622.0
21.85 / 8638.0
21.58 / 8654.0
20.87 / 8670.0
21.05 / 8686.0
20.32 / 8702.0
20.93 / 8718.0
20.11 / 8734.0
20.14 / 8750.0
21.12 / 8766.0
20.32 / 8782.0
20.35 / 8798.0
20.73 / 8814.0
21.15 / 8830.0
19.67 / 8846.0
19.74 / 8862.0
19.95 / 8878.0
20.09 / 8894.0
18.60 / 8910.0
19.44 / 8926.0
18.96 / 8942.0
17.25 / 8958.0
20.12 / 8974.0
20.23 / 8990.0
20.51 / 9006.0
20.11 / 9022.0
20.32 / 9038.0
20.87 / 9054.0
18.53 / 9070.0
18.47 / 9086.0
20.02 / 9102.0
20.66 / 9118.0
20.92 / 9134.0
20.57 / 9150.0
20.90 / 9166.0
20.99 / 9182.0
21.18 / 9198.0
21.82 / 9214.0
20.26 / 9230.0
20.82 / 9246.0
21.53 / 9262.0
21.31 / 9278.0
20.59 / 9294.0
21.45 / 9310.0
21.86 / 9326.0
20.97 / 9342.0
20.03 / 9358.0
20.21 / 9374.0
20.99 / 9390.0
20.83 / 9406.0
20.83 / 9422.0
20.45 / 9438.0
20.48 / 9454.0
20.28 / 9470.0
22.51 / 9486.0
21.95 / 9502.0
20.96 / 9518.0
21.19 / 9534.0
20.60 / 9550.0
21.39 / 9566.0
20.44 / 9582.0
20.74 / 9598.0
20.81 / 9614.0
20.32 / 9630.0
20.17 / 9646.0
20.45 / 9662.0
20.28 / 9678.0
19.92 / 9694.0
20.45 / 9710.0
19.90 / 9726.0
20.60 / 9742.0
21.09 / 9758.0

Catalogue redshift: 0.05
